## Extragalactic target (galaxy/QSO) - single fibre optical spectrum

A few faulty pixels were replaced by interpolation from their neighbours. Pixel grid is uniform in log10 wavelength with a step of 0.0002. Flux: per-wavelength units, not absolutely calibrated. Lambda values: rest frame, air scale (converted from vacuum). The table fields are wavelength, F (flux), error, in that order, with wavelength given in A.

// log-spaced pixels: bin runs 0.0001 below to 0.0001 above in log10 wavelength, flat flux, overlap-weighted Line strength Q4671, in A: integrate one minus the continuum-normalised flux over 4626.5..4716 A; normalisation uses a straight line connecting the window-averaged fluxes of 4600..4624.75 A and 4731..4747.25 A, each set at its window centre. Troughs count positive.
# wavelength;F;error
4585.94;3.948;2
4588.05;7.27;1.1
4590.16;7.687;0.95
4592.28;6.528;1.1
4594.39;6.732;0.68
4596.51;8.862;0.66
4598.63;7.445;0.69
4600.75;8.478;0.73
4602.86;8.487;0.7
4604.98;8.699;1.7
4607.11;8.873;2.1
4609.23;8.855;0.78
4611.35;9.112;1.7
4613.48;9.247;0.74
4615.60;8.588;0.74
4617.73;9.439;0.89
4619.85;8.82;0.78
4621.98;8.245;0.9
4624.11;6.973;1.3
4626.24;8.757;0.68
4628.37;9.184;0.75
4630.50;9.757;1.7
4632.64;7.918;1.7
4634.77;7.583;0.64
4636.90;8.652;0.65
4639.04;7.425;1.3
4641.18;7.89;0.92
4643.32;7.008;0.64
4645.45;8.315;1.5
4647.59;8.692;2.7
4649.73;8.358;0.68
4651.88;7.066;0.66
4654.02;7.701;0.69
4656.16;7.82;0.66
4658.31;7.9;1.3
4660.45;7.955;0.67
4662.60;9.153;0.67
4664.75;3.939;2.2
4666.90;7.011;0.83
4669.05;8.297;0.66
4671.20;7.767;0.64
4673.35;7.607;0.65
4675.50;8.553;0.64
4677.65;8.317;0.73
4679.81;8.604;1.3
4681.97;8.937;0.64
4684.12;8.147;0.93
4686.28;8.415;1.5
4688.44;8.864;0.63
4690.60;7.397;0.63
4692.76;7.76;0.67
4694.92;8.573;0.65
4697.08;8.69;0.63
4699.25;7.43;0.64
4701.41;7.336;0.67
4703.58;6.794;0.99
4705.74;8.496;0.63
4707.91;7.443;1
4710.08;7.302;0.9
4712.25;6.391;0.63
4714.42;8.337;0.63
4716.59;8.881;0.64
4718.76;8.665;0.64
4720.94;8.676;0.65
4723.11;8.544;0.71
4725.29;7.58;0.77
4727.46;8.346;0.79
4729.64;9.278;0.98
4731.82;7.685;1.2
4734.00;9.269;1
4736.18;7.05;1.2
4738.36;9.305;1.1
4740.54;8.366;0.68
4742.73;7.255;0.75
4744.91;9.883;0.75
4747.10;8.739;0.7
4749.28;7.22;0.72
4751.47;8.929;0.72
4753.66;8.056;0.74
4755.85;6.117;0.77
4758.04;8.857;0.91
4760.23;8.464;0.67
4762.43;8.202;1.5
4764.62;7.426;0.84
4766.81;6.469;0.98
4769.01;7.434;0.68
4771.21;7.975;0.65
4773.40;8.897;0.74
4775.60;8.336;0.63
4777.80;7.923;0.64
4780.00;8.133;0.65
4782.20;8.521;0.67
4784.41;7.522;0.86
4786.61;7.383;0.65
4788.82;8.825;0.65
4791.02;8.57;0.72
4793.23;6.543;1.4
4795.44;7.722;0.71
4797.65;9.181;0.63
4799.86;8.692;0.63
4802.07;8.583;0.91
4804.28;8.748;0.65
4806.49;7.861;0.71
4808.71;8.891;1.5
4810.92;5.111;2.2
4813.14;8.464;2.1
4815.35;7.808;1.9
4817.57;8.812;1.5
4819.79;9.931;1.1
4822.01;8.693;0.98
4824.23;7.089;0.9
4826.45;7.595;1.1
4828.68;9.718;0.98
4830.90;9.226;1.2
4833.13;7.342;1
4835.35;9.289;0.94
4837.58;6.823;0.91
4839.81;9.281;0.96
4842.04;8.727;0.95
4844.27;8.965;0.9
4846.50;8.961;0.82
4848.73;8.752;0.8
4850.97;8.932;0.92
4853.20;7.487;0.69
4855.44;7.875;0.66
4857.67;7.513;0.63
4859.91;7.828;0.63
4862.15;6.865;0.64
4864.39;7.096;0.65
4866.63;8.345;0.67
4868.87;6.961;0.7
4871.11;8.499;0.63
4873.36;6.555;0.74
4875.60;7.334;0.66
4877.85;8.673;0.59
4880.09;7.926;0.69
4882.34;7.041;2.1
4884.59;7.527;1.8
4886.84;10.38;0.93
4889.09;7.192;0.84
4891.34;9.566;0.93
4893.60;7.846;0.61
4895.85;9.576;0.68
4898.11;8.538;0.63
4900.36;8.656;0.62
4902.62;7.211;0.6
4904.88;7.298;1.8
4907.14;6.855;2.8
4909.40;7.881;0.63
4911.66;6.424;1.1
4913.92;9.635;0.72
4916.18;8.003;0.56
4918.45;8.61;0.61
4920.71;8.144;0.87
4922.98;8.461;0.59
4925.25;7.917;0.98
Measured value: 6.7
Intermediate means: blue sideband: 8.68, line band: 7.93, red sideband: 8.44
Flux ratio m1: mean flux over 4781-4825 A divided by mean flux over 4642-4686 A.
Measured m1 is 1.04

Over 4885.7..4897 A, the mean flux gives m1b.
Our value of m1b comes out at 8.91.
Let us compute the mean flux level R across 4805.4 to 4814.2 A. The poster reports 7.57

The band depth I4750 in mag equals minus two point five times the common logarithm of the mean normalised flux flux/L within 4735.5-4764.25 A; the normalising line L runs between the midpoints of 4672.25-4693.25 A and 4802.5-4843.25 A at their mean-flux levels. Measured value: 0.01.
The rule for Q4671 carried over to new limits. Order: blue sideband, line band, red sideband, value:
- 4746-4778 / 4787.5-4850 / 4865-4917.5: -3.2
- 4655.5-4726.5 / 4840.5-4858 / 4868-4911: -1.1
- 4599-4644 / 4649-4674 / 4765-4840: 2.6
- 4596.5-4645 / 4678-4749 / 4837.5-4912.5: 0.7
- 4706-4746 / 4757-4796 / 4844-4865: 0.9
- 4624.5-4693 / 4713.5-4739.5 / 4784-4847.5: -1.1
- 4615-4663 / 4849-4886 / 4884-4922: 2.3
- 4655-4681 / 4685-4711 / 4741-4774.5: -0.2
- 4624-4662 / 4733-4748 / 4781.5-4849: -0.6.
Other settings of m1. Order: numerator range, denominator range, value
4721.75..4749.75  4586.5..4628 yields 1.02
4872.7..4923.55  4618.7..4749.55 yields 1.00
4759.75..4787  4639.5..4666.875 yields 1.04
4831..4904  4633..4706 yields 1.03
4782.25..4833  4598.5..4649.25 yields 0.97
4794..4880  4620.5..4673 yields 1.03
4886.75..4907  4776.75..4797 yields 1.05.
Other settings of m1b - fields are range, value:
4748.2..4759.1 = 7.83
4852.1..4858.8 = 7.63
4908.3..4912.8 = 7.16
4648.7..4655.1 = 7.7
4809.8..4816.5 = 7.15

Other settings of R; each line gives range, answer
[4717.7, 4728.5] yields 8.36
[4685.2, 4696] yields 8.2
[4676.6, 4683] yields 8.61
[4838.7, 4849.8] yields 8.94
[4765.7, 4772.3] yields 7.29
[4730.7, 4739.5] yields 8.33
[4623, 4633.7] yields 8.51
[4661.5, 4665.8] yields 6.56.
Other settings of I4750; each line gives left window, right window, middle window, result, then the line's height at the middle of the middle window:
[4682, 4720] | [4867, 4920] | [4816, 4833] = -0.08 mag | 8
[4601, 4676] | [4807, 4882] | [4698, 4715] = 0.10 mag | 8.14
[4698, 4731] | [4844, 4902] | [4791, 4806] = -0.03 mag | 8.03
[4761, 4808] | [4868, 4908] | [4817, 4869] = -0.03 mag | 8.02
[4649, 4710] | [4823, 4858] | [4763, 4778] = 0.05 mag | 8.15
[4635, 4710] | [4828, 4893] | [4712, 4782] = -0.03 mag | 7.99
